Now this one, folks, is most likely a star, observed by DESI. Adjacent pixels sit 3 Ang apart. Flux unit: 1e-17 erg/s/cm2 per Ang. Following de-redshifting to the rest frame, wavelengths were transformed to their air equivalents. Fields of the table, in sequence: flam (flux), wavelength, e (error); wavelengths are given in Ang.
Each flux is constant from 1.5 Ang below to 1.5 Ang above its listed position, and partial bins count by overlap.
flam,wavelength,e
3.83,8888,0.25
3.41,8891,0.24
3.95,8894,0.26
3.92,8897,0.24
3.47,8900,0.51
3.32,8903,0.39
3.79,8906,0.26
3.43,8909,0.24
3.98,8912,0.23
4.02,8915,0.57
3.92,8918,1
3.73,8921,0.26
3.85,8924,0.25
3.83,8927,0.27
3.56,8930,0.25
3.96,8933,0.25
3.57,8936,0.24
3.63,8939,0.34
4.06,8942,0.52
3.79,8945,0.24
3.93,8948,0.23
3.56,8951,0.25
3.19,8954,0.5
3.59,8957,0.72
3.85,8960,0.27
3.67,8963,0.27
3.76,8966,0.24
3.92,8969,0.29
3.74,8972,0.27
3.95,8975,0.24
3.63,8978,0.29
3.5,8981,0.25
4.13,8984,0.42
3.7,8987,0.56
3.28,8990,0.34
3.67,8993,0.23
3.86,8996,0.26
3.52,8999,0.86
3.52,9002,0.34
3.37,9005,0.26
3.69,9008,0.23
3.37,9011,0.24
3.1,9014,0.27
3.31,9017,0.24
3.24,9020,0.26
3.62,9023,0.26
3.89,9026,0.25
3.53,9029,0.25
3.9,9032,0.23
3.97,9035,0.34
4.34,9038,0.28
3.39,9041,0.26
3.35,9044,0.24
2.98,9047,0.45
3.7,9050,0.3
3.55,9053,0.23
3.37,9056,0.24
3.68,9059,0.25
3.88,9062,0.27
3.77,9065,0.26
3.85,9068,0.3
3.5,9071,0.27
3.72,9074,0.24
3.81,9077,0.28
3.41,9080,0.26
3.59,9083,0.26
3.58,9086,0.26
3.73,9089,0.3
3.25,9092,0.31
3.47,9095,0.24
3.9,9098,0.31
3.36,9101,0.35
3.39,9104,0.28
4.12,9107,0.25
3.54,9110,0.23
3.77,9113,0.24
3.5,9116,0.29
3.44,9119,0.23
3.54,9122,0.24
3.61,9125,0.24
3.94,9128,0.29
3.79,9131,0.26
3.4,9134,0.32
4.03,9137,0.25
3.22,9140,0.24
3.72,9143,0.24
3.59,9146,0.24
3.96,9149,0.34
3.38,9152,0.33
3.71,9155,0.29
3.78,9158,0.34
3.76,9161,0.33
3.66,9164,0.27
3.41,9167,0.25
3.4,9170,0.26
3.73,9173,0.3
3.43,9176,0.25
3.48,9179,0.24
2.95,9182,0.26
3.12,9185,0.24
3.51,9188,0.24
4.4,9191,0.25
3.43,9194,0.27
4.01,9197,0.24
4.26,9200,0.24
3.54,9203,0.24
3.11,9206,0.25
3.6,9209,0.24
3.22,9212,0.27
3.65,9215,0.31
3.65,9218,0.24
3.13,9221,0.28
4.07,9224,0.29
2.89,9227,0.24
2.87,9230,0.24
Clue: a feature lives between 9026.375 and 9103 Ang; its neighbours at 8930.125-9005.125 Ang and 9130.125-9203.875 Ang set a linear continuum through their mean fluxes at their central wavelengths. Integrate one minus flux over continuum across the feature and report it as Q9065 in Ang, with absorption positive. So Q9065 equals 0.8 Ang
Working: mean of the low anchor 3.7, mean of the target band 3.63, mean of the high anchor 3.63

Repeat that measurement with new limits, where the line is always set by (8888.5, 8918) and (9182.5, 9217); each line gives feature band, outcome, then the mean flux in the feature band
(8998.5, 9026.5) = 1.7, 3.45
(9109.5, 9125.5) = 0.3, 3.57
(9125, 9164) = -0.7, 3.69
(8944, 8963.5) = 0.2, 3.65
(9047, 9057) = 0.5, 3.46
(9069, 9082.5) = 0.1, 3.62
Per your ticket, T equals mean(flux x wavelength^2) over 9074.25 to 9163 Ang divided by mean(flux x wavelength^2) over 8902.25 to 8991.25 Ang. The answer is 1.01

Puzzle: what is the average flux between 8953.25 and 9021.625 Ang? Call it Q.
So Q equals 3.59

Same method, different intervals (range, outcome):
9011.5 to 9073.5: 3.59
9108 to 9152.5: 3.64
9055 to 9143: 3.63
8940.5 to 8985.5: 3.75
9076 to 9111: 3.59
